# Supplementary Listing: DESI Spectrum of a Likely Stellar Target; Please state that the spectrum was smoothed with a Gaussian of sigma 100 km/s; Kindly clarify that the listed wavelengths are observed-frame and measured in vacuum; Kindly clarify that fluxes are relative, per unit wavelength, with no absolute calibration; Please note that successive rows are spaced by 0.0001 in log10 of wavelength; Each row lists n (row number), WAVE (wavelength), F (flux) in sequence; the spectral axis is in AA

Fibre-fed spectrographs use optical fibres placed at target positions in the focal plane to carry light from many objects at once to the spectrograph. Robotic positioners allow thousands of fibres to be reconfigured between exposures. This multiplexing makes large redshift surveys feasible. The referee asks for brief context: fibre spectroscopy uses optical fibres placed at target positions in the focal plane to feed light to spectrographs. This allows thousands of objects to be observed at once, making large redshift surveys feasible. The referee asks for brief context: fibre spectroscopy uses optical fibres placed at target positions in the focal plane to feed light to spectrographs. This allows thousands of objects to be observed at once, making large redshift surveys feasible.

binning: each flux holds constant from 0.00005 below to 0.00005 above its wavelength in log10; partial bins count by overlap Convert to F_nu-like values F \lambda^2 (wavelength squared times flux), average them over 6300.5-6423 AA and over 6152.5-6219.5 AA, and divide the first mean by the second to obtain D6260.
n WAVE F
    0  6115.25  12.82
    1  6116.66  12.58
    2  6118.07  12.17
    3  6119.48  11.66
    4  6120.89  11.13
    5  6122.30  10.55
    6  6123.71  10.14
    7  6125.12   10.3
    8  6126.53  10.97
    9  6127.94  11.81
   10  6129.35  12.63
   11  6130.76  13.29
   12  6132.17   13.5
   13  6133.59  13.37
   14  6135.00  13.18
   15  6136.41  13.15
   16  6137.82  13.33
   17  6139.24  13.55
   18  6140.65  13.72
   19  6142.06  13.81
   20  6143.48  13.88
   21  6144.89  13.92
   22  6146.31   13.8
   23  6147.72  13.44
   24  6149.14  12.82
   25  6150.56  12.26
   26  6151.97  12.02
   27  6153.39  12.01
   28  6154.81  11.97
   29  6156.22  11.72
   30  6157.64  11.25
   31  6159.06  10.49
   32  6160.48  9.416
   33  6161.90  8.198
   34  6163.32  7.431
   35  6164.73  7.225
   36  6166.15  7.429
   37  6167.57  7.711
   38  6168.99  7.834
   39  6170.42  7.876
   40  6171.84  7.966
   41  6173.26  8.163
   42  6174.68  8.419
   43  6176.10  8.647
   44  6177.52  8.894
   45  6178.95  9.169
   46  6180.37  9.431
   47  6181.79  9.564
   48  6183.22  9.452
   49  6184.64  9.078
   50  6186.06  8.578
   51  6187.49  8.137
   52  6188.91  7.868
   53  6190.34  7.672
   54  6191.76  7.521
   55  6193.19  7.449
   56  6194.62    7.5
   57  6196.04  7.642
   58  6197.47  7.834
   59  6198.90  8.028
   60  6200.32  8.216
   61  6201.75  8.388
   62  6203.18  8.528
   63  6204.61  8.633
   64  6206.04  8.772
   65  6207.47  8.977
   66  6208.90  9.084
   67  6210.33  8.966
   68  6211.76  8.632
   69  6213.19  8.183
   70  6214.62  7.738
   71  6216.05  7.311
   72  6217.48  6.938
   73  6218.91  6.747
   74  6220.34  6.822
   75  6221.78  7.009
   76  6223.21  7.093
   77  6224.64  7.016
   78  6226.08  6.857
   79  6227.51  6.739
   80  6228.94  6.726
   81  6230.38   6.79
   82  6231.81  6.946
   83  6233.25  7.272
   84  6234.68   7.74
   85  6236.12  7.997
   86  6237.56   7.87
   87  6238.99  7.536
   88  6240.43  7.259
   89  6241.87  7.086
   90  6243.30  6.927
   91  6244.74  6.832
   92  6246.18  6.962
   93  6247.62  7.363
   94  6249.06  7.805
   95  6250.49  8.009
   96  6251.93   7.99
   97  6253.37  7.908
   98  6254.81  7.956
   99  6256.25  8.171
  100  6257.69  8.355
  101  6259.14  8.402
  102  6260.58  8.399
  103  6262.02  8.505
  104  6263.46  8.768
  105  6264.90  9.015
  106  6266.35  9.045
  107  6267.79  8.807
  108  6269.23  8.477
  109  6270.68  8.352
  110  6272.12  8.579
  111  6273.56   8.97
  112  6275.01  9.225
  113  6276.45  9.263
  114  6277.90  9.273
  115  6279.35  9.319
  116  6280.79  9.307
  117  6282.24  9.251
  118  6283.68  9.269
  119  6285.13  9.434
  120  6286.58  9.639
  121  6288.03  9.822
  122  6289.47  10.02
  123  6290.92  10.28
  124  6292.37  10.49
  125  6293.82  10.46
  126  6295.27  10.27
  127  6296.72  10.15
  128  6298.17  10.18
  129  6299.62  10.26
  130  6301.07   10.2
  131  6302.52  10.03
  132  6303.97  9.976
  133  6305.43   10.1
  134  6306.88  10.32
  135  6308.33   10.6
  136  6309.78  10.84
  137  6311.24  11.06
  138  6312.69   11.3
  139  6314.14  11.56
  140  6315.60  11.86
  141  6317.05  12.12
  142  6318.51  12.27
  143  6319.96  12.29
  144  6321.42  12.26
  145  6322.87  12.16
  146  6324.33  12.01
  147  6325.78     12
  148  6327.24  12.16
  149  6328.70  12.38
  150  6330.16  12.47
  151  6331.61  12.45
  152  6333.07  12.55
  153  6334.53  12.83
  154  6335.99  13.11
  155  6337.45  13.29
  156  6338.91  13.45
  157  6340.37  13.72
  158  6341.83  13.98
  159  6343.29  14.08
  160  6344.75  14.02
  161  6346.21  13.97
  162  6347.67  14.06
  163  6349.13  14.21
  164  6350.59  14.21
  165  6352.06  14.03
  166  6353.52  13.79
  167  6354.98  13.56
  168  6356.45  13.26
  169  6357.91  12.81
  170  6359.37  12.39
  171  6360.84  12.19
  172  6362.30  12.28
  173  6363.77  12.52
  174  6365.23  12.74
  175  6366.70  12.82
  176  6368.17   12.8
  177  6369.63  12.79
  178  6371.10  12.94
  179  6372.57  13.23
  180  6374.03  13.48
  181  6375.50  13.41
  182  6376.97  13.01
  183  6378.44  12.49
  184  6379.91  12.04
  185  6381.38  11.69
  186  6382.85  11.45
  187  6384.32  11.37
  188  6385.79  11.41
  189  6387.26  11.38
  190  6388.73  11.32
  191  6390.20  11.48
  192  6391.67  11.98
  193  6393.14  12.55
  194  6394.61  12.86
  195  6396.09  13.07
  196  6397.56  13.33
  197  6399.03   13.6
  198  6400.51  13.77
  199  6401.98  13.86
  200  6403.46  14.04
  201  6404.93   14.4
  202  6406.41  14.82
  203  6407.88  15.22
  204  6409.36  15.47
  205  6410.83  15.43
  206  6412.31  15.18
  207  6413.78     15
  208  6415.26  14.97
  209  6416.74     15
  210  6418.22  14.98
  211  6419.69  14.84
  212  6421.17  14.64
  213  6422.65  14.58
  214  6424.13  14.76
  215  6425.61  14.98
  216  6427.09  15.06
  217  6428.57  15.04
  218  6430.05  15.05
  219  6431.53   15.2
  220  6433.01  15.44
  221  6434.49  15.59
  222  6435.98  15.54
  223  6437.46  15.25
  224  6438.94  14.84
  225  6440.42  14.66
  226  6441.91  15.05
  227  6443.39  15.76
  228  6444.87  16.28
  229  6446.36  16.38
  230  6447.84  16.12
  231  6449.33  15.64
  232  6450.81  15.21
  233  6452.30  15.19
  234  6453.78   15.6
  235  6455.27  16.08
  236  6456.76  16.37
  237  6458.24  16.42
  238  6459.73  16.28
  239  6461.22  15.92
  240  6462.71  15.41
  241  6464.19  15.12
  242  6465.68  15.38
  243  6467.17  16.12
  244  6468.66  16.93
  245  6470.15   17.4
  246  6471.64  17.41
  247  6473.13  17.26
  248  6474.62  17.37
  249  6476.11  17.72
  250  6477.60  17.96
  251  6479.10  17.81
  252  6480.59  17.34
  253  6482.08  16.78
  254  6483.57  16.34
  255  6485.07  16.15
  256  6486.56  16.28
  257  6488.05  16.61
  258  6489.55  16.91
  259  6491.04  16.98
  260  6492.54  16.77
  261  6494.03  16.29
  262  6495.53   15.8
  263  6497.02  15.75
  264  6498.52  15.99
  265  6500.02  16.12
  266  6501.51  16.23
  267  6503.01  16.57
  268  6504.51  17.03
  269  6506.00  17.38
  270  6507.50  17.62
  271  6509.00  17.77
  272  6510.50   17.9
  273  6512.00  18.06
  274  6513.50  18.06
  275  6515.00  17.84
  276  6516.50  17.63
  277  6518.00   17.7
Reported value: 1.6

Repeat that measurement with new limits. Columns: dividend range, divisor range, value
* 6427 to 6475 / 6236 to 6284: 2.02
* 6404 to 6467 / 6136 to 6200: 1.69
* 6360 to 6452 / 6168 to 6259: 1.88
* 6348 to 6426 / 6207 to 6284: 1.75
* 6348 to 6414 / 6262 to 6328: 1.32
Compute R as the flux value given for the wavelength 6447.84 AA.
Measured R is 16.12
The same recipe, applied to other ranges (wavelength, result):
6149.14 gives 12.82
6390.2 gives 11.48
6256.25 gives 8.171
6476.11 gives 17.72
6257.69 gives 8.355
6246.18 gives 6.962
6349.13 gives 14.21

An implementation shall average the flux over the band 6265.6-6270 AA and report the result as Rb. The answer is 8.76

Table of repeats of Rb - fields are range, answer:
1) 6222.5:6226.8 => 6.99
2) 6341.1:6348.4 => 14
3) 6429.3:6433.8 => 15.2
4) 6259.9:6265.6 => 8.68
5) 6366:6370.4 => 12.8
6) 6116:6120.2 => 12.1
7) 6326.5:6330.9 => 12.3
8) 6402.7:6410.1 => 14.8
